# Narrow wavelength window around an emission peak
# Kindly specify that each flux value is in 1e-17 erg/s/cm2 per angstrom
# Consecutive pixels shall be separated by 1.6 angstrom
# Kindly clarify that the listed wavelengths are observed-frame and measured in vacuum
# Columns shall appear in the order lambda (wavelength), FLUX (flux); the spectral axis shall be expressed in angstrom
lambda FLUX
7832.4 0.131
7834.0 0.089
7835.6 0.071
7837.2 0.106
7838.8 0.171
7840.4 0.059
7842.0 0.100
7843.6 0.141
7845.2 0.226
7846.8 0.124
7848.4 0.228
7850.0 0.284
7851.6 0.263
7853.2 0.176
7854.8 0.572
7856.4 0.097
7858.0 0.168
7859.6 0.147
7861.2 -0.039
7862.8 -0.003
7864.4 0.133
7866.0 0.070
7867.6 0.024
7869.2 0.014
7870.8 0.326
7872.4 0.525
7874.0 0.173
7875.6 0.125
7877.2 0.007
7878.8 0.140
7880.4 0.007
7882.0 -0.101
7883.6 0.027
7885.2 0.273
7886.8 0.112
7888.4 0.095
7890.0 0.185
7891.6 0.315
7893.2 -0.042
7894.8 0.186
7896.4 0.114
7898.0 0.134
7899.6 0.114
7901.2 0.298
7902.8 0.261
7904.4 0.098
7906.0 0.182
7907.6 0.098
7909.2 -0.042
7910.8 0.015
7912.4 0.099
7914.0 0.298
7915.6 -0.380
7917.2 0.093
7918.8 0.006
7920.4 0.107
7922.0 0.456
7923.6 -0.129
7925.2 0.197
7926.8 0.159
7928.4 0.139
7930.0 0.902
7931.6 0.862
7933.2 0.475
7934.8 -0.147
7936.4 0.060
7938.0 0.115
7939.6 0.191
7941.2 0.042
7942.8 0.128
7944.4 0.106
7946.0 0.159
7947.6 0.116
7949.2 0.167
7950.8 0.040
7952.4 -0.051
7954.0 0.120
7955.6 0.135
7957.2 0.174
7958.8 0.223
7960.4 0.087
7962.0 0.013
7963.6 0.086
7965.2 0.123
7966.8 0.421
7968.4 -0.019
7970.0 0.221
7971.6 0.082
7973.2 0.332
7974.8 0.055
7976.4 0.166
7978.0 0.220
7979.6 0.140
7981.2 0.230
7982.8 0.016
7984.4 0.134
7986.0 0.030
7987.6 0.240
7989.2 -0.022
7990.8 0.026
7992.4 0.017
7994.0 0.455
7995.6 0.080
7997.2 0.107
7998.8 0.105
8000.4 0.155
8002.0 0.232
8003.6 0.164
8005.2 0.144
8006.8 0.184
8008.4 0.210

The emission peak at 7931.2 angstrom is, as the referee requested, H-gamma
